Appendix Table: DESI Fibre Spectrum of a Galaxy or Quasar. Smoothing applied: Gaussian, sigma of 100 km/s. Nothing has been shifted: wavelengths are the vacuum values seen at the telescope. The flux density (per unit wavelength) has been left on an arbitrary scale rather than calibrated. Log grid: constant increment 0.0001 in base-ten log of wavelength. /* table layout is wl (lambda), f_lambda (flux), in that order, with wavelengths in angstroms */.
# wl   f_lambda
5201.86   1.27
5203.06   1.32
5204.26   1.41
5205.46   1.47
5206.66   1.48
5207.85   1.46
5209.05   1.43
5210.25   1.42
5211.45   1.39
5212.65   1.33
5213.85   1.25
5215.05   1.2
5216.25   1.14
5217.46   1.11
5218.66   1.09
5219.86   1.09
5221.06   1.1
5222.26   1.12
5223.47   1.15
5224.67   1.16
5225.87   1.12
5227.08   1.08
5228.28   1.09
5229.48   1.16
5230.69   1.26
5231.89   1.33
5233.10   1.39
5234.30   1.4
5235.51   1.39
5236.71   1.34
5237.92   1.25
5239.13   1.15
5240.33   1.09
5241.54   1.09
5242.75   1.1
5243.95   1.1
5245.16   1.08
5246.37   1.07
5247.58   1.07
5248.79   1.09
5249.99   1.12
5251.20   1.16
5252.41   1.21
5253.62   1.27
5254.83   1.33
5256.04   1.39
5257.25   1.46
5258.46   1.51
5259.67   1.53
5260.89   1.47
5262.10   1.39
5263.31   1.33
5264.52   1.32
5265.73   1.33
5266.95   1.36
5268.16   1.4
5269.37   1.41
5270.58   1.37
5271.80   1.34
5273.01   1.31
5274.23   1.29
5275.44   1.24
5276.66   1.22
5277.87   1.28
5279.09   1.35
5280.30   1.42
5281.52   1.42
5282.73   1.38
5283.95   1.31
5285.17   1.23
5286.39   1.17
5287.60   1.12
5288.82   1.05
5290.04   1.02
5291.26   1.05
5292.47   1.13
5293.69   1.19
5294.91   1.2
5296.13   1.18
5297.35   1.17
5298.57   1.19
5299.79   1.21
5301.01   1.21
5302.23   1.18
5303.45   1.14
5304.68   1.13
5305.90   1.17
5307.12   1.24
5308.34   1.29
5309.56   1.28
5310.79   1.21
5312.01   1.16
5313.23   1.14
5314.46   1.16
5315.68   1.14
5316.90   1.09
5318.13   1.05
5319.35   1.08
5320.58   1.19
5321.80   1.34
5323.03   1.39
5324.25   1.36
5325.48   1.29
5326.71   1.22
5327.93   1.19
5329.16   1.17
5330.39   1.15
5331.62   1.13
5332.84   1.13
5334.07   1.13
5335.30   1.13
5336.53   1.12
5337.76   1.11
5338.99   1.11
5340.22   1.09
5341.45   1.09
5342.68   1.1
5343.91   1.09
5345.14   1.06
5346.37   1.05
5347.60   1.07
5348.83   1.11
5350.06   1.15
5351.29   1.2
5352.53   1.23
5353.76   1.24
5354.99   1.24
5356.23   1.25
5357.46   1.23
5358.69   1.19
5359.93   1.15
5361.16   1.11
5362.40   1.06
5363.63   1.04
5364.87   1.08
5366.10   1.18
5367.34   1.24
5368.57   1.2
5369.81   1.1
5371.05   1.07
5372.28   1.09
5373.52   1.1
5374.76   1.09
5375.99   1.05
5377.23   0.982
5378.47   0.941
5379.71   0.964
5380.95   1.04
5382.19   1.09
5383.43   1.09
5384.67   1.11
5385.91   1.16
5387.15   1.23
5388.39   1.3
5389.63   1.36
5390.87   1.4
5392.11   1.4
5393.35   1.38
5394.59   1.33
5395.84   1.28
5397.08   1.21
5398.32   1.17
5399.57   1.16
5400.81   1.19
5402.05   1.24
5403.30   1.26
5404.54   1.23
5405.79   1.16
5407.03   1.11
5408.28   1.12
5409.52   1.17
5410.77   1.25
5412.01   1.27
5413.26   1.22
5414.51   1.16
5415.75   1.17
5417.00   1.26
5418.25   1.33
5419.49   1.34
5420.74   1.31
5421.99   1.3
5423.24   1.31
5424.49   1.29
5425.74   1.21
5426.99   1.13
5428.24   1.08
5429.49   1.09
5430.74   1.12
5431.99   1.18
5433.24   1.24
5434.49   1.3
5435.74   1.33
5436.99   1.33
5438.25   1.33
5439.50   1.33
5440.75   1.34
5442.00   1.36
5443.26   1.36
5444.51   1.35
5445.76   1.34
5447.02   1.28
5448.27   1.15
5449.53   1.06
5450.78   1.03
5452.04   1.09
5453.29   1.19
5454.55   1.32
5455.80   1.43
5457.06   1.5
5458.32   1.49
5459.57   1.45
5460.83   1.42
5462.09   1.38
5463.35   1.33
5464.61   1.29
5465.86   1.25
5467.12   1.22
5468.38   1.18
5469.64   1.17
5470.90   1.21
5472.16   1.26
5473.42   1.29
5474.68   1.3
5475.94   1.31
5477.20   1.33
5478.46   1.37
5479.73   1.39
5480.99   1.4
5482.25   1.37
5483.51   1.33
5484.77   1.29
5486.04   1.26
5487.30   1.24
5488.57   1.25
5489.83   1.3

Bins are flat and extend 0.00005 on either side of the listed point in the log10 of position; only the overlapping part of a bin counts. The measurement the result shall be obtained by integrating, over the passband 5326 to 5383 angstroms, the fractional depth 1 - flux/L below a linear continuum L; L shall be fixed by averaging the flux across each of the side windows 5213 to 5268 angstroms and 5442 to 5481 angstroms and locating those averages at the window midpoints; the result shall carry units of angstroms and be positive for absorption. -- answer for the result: 6.4 angstroms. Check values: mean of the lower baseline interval 1.23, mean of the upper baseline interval 1.29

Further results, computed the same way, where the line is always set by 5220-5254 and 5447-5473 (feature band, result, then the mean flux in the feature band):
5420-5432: 0.5 angstroms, 1.2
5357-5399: 2.6 angstroms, 1.16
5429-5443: -0.1 angstroms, 1.27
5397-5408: 0.5 angstroms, 1.19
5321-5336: 0.0 angstroms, 1.22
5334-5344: 0.9 angstroms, 1.11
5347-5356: 0.3 angstroms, 1.18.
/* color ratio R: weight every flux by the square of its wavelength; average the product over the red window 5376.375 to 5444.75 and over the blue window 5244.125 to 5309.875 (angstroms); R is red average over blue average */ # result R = 1.0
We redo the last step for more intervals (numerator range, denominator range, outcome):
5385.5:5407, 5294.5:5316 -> 1.10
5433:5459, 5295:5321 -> 1.16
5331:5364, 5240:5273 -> 0.92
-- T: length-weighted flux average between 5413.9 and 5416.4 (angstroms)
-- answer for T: 1.17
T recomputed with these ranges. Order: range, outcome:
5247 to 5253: 1.13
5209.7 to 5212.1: 1.4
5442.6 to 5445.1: 1.35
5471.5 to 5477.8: 1.3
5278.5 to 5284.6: 1.38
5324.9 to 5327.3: 1.25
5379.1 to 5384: 1.05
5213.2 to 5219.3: 1.16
